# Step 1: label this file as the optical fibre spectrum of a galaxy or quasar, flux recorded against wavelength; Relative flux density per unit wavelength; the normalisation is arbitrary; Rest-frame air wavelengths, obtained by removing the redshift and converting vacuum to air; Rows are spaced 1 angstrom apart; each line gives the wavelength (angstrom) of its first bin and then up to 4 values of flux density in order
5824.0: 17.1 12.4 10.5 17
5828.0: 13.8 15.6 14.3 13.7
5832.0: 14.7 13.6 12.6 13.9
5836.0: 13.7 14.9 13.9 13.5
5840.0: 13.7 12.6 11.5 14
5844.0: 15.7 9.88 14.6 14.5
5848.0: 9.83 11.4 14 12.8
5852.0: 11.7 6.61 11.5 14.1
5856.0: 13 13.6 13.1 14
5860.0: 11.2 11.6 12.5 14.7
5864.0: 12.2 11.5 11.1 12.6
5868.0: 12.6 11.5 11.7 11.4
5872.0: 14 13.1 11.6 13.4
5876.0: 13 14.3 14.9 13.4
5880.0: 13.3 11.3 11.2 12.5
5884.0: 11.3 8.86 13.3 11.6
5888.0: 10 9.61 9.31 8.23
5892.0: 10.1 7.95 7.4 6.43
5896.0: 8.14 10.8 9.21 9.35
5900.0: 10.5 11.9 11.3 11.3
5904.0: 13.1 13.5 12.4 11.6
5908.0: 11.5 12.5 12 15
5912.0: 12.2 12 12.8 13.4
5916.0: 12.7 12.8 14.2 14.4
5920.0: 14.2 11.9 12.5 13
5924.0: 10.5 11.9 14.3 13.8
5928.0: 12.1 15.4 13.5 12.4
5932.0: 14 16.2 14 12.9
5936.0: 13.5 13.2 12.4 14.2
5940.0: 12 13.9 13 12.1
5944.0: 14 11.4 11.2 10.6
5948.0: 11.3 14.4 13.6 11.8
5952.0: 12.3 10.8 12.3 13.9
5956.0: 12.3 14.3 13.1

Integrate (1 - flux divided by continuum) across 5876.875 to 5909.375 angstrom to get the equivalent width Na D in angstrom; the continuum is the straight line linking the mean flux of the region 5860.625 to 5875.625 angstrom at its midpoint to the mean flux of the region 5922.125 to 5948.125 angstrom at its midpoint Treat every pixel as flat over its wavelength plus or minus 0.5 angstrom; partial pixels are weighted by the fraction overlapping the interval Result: 4.3 angstrom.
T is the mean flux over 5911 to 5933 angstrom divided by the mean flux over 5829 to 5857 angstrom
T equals 1.01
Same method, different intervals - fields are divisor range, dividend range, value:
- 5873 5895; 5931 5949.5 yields 1.16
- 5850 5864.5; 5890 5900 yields 0.71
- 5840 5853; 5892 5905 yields 0.79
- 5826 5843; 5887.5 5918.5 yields 0.80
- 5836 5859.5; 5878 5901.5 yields 0.81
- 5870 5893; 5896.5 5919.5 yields 1.04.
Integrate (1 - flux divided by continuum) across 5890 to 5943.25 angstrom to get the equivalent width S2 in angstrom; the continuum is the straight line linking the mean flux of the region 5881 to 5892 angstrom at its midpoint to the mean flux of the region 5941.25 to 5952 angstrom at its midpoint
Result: -2.9 angstrom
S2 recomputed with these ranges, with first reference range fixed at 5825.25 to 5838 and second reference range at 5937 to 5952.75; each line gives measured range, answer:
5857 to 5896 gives 5.3 angstrom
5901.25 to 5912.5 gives 0.5 angstrom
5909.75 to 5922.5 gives -0.2 angstrom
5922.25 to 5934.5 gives -0.6 angstrom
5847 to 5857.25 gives 1.3 angstrom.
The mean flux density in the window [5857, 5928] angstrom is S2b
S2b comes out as 11.9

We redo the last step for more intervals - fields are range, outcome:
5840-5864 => 12.6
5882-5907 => 10.4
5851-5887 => 12.3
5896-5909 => 11.3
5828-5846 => 13.7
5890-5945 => 12.2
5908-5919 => 13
